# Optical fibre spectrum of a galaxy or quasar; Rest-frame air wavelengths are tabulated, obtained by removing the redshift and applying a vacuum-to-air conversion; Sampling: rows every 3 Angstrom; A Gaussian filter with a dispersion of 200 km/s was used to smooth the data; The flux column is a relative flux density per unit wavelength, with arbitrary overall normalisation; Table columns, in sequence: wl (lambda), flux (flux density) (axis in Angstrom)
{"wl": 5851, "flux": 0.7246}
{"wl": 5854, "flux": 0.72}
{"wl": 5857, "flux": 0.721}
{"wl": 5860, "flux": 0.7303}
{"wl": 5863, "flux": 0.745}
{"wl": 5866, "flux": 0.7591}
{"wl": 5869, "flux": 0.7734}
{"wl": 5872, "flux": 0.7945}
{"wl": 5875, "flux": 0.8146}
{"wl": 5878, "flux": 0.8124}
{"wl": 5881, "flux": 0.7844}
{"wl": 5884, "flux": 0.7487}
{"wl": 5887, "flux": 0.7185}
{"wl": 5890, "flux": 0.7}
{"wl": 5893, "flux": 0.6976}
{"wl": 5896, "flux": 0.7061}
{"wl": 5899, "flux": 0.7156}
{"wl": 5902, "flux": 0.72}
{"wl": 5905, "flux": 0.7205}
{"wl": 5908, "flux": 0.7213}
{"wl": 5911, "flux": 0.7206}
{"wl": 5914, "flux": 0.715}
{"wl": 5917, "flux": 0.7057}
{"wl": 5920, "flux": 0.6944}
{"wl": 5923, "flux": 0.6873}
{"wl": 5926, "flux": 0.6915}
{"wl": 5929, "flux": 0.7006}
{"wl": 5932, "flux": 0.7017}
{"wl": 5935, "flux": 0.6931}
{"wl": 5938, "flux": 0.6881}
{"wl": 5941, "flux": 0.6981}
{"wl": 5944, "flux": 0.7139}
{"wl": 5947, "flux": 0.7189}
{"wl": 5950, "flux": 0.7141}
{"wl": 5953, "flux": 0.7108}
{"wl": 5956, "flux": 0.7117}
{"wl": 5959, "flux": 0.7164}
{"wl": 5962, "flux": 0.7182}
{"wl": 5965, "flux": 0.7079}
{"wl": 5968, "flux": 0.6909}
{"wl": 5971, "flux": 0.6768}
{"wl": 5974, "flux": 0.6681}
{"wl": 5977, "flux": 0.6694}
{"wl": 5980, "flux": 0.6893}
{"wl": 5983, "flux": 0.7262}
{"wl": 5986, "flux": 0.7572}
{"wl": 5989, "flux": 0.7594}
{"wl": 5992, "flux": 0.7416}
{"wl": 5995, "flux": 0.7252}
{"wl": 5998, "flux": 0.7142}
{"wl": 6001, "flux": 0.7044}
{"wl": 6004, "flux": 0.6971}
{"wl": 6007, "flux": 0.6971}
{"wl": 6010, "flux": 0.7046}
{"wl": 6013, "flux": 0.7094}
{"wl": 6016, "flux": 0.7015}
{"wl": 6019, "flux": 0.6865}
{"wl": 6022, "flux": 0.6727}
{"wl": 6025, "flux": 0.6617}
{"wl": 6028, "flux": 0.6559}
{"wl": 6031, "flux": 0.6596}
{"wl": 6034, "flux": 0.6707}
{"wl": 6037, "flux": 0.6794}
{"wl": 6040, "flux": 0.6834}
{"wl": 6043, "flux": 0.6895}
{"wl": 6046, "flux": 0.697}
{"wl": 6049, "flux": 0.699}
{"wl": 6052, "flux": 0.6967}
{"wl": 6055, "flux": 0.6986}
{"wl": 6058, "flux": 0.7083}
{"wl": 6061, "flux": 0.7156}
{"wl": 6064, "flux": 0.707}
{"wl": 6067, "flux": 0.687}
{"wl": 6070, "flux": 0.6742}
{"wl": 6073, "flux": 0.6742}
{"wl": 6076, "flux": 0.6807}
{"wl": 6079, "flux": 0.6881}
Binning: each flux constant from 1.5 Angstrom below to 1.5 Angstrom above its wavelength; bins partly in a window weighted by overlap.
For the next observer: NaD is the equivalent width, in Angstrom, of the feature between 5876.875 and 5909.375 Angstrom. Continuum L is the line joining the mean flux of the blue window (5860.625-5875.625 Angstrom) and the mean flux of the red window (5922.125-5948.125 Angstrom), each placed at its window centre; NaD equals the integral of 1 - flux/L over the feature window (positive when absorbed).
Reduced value 0.6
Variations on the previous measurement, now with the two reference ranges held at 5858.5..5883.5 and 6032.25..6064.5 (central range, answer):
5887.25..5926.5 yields 2.6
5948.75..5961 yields 0.4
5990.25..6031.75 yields 0.9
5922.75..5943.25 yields 1.4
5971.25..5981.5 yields 0.7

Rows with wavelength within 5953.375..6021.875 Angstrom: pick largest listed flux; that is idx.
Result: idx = 0.7594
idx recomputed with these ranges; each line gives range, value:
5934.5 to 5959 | 0.7189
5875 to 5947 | 0.8146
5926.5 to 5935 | 0.7017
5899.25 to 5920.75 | 0.7213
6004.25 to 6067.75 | 0.7156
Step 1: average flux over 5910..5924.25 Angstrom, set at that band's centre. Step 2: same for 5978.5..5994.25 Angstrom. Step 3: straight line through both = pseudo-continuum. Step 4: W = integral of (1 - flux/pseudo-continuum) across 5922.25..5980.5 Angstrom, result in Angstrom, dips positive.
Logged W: 1.7 Angstrom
